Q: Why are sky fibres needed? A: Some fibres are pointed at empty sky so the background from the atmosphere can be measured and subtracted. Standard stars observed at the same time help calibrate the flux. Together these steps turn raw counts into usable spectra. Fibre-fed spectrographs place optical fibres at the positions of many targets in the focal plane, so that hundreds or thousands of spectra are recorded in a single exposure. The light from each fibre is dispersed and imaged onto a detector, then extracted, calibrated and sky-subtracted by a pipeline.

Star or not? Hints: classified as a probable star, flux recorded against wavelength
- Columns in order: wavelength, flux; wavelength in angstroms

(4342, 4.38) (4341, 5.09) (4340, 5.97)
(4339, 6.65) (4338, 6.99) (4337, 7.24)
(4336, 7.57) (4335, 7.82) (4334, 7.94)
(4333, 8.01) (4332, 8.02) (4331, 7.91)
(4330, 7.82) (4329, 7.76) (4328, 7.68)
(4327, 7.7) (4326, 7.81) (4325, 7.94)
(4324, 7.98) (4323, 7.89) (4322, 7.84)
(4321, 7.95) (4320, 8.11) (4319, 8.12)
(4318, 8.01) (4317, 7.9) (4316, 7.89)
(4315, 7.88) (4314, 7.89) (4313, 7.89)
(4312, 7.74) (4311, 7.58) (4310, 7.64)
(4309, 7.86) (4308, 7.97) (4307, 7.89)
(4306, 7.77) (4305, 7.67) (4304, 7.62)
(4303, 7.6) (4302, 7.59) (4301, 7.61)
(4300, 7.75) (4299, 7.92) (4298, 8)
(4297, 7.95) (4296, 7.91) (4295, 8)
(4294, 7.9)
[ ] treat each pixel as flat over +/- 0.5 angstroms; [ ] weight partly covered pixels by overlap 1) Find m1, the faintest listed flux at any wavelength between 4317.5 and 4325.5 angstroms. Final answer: 7.84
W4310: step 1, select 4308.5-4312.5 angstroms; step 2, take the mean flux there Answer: 7.71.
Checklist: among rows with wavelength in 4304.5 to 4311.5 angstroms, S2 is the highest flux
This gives 7.97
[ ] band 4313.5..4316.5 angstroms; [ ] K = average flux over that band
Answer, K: 7.89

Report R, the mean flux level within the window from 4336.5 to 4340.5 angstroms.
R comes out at 6.71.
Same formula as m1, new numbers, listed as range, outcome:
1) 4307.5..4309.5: 7.86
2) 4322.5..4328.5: 7.68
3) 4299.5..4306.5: 7.59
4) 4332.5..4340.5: 5.97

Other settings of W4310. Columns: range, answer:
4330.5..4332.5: 7.96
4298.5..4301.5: 7.76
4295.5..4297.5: 7.93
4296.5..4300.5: 7.91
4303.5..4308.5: 7.78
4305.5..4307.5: 7.83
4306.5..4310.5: 7.84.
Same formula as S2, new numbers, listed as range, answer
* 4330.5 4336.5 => 8.02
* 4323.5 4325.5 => 7.98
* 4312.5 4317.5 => 7.9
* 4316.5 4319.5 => 8.12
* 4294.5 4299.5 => 8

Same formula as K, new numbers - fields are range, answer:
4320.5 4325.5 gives 7.92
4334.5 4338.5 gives 7.41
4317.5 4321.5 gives 8.05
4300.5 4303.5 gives 7.6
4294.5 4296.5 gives 7.96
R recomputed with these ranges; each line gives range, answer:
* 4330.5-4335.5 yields 7.94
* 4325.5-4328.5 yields 7.73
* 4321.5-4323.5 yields 7.87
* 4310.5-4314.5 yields 7.78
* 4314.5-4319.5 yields 7.96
